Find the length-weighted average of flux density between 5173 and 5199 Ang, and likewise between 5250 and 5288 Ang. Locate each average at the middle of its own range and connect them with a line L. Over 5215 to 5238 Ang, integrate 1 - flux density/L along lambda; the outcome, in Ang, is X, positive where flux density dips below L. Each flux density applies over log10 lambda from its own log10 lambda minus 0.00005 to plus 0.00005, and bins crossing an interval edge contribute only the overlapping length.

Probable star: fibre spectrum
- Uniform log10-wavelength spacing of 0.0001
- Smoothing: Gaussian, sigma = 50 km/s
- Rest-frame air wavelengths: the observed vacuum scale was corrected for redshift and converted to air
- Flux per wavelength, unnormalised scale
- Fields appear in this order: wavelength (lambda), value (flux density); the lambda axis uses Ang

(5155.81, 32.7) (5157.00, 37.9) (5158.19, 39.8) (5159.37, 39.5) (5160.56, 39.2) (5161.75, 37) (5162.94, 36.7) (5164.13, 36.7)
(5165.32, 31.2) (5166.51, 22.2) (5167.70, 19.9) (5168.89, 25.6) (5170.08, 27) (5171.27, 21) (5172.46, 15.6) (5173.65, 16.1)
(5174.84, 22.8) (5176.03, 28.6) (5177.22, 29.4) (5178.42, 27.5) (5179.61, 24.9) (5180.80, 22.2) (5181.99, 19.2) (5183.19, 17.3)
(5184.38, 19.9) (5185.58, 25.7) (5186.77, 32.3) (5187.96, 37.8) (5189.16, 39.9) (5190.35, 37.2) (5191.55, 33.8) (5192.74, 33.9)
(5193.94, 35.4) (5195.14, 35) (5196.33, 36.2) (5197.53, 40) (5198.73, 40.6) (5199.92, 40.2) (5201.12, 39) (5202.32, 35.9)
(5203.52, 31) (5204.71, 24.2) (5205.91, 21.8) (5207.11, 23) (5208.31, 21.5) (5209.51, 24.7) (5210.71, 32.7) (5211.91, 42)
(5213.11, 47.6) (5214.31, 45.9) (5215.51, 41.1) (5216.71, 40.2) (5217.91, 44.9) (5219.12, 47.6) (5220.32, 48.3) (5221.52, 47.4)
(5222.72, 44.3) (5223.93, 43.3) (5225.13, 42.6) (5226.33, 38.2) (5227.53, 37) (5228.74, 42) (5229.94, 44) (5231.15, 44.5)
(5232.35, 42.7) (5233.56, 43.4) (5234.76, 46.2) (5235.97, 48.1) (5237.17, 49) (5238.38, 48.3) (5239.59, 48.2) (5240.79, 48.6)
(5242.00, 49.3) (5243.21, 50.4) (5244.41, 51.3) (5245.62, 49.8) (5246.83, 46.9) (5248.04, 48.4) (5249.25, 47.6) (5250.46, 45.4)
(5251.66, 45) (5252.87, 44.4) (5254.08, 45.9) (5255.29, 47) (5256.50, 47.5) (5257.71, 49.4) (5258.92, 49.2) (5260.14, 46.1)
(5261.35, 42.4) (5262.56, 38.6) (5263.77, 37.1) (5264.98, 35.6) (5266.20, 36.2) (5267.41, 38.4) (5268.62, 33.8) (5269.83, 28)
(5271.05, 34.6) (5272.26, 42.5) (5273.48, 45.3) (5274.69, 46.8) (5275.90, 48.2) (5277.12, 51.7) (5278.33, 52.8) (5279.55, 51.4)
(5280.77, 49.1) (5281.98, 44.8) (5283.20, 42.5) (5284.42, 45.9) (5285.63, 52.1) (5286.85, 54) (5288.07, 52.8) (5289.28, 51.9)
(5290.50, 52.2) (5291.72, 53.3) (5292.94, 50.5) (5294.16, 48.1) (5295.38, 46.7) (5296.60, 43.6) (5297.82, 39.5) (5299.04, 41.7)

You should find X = -4.49 Ang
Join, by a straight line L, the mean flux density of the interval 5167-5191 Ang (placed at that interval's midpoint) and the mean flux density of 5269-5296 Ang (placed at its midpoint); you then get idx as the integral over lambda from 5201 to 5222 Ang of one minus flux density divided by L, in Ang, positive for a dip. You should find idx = -2.5 Ang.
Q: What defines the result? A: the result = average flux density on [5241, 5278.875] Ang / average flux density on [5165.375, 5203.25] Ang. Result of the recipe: 1.5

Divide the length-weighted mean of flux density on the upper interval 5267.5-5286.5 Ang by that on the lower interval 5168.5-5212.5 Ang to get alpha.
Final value 1.5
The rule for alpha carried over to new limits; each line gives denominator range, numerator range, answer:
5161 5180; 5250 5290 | 1.69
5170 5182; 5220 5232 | 1.86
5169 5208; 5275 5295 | 1.72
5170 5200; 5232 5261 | 1.63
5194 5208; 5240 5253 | 1.45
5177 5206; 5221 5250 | 1.46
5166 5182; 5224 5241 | 1.92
